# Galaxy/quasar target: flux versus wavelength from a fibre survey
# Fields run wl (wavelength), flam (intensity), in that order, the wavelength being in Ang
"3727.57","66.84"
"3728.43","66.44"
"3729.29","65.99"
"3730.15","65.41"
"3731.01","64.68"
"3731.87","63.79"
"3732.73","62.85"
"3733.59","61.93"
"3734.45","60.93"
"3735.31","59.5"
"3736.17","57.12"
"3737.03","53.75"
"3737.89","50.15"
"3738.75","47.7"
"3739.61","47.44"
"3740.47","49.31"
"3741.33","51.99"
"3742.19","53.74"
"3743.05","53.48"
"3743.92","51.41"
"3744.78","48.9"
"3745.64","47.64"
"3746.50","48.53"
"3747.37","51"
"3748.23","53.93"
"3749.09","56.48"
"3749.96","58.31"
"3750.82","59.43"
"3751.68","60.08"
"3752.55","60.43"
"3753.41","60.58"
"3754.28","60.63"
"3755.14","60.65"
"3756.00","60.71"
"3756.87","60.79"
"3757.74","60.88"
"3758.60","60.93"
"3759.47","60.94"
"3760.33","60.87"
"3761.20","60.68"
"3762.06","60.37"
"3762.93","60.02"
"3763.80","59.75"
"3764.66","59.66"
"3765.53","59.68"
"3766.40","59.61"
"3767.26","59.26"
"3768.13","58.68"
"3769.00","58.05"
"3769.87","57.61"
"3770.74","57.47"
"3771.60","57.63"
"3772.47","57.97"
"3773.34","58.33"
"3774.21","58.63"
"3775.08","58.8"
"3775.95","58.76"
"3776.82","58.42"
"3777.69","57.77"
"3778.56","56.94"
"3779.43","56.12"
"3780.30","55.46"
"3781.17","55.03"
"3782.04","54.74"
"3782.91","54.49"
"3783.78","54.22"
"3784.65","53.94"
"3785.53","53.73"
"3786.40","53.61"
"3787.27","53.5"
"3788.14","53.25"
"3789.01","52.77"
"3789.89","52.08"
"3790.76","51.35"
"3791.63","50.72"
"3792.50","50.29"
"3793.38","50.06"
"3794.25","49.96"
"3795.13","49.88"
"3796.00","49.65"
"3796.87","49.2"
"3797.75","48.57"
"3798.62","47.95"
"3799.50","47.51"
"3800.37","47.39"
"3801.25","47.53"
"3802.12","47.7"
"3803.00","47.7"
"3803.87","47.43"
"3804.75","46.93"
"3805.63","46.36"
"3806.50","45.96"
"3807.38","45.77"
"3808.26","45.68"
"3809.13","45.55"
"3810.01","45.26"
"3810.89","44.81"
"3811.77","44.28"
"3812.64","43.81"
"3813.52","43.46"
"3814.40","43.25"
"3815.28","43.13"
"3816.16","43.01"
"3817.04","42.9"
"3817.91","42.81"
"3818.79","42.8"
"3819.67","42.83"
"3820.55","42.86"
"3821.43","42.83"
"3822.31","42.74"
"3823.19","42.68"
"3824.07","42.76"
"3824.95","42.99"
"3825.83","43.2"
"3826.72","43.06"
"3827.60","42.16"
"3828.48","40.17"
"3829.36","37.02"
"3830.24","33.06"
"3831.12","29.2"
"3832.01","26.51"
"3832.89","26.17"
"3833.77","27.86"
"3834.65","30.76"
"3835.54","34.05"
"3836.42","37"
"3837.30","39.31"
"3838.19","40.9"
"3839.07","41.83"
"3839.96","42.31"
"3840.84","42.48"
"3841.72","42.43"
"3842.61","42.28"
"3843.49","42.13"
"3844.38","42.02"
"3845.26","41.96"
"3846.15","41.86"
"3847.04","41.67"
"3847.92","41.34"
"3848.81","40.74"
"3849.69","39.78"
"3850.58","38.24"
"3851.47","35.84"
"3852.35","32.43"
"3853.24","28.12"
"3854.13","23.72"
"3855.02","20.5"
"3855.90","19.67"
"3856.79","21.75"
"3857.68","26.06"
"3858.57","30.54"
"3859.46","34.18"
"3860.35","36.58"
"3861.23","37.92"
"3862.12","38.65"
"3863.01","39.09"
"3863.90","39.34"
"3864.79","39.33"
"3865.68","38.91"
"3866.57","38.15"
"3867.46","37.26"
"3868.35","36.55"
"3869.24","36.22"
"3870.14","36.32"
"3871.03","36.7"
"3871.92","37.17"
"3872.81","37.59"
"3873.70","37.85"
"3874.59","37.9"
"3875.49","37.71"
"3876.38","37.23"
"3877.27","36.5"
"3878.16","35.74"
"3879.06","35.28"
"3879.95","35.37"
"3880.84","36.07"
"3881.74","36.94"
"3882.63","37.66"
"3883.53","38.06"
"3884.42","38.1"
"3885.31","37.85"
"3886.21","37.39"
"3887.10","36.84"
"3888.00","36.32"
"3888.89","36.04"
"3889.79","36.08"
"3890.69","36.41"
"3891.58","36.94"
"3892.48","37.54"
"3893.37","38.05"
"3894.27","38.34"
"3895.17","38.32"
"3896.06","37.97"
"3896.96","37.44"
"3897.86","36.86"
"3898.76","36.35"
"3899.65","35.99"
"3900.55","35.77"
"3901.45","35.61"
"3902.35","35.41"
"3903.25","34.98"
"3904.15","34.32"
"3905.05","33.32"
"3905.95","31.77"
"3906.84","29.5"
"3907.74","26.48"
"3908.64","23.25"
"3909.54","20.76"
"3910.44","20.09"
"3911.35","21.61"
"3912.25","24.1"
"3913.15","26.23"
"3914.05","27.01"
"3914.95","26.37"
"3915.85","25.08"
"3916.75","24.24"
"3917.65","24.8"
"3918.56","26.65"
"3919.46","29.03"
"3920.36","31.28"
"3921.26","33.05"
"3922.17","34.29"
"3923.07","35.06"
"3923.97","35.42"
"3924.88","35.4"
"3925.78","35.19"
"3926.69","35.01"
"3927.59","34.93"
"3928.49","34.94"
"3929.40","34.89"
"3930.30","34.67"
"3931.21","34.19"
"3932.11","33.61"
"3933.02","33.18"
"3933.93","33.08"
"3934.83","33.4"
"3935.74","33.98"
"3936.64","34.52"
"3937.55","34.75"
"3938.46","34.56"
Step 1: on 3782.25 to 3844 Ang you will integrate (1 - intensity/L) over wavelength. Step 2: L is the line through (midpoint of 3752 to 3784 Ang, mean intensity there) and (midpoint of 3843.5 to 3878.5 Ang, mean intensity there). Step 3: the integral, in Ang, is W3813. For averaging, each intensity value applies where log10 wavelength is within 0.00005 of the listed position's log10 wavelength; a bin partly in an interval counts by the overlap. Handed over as 4.3 Ang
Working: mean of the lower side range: 58.7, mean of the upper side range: 35.7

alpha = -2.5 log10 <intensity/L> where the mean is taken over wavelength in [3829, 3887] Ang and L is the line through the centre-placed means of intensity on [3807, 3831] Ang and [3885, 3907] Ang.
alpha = 0.095 mag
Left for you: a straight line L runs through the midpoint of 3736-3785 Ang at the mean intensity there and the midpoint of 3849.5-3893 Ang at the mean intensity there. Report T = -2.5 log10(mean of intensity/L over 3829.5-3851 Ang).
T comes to 0.09 mag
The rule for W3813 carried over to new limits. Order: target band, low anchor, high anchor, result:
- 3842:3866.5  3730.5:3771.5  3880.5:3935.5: 3.5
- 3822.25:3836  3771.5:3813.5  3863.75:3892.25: 2.7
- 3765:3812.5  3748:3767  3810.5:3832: -1.4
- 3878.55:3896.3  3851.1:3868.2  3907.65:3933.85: -3.3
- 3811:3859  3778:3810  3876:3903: 7.4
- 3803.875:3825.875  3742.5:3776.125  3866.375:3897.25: 2.0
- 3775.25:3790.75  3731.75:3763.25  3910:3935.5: -1.1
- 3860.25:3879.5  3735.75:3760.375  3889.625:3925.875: -0.1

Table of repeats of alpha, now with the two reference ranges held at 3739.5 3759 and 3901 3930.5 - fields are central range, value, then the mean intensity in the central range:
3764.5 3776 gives -0.119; 58.5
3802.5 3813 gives 0.021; 45.8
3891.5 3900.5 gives -0.129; 37.3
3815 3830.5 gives 0.062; 41.9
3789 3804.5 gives -0.018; 49.2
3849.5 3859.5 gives 0.347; 28.7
